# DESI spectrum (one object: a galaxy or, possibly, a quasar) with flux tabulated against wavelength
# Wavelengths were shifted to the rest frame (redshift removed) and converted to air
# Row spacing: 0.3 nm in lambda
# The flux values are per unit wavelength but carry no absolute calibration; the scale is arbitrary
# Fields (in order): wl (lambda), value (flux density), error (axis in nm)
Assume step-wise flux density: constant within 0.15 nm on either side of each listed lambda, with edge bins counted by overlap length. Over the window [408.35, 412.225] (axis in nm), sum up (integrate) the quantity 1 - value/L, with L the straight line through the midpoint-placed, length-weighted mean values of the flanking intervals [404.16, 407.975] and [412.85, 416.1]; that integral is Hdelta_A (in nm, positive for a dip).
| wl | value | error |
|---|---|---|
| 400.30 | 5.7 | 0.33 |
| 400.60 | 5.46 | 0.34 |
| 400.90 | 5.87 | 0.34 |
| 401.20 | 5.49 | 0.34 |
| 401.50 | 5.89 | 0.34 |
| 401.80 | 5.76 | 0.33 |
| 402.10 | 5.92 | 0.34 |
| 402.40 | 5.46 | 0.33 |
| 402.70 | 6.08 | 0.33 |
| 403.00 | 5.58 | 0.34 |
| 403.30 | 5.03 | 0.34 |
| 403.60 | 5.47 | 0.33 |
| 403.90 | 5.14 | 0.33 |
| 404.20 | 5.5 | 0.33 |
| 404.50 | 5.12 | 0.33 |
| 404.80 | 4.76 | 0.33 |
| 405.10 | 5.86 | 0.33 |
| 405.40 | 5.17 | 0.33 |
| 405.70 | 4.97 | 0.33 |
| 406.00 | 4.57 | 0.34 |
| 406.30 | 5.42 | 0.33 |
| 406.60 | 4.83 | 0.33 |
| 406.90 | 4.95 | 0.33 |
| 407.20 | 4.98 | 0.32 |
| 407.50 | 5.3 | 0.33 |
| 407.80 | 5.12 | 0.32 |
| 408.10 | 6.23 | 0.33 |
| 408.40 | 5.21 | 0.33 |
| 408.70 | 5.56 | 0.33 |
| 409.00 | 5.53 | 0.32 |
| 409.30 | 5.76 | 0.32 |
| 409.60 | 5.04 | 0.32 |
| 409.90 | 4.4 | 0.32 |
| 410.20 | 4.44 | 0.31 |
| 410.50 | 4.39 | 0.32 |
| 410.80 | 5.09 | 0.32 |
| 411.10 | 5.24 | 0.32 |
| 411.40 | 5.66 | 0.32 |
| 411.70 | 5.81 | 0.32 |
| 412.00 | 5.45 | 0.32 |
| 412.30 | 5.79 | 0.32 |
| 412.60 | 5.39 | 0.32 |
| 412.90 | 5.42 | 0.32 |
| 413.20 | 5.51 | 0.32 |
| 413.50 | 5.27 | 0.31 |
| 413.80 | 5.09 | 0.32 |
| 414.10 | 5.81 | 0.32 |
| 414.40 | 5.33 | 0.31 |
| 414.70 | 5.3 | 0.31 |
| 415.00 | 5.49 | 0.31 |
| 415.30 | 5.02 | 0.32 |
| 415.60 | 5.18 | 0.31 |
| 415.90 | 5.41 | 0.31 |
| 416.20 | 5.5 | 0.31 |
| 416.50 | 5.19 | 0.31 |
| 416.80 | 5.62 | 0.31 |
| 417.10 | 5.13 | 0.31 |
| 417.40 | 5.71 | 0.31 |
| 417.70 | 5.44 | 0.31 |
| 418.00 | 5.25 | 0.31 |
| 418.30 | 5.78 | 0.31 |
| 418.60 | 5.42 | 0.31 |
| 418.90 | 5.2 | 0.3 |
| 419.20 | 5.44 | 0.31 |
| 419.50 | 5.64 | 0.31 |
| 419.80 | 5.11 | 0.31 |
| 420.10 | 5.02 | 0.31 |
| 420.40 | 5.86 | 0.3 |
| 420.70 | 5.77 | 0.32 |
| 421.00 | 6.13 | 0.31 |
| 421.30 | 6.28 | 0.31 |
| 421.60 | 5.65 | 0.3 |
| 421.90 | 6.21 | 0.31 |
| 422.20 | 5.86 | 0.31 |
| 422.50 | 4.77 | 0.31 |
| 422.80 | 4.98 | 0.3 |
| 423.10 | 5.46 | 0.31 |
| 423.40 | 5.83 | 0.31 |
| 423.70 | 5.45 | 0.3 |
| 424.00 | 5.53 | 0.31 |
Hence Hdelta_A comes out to 0.02 nm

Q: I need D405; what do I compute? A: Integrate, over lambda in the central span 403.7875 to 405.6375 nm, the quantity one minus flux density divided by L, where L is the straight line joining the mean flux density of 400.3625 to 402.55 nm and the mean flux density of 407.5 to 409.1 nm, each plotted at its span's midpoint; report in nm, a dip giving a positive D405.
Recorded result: 0.12 nm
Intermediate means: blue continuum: 5.69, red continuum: 5.51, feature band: 5.25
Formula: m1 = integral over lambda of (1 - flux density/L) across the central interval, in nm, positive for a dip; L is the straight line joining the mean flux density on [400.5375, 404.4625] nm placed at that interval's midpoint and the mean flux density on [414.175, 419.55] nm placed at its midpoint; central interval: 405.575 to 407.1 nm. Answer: 0.16 nm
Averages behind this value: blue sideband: 5.58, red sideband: 5.39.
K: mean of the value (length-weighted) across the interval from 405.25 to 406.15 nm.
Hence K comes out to 4.9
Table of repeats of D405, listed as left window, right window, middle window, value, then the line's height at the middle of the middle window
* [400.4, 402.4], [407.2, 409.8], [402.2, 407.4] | 0.31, 5.57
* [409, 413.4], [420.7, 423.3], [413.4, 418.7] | 0.05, 5.44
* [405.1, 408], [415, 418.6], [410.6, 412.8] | -0.09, 5.24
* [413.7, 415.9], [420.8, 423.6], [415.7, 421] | 0.04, 5.5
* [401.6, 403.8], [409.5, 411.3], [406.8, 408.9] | -0.12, 5.06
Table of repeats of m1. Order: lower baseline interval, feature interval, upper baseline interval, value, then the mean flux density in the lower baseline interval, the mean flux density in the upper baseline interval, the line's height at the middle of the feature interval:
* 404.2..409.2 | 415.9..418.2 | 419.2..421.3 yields 0.050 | 5.24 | 5.63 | 5.54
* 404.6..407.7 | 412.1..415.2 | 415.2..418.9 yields -0.084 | 5.08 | 5.38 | 5.29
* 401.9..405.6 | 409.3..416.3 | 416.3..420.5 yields 0.186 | 5.42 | 5.41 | 5.42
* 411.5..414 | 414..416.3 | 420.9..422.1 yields 0.109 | 5.48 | 6.06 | 5.64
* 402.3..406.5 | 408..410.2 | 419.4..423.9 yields 0.027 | 5.29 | 5.6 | 5.37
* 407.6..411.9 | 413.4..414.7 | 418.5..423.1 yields 0.000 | 5.25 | 5.55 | 5.37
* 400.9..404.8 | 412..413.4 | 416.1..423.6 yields 0.004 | 5.52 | 5.53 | 5.53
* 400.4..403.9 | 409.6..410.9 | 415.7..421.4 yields 0.222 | 5.62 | 5.51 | 5.56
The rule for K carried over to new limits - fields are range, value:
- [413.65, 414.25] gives 5.45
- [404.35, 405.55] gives 5.23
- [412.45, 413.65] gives 5.4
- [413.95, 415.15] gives 5.48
